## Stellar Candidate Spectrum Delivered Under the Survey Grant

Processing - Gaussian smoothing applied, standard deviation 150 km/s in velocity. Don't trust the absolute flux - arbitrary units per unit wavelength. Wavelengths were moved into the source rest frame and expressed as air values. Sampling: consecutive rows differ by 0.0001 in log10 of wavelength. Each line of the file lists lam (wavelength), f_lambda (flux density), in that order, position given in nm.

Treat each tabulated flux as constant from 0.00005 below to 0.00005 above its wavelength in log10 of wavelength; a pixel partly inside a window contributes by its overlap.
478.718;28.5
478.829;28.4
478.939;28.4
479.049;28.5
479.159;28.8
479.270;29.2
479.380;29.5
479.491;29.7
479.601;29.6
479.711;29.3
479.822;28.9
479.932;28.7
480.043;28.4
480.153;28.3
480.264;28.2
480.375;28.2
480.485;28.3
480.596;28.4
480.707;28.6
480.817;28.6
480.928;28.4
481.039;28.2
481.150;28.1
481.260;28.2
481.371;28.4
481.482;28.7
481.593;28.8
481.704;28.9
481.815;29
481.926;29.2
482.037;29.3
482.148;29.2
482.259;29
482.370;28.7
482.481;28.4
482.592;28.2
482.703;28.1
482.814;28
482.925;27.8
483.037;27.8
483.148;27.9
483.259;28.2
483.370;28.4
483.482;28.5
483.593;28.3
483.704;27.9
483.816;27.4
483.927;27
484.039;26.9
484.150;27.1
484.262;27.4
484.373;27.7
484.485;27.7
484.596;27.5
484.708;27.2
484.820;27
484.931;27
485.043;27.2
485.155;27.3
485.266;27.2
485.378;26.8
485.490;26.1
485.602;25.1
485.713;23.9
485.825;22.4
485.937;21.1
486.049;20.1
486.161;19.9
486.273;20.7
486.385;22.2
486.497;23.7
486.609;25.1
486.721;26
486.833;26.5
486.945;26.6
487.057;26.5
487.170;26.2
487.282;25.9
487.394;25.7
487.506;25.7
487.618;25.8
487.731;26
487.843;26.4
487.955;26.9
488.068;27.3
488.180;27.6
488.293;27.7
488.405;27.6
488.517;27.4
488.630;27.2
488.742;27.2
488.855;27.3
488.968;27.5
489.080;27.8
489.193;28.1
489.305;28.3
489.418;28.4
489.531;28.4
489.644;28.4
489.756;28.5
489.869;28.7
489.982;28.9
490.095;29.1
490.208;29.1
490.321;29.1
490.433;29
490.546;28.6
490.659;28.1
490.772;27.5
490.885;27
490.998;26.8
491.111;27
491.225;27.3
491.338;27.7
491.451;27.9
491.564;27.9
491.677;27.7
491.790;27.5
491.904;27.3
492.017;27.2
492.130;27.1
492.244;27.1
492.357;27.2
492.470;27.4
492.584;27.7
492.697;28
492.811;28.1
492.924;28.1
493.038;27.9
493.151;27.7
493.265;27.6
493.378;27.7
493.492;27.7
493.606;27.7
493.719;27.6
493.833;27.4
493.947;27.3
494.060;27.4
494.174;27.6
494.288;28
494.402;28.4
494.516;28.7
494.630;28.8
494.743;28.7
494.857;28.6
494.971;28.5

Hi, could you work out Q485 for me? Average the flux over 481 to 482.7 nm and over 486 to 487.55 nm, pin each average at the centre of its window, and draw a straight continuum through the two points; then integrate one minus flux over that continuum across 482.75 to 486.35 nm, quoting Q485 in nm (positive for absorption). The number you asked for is 0.014 nm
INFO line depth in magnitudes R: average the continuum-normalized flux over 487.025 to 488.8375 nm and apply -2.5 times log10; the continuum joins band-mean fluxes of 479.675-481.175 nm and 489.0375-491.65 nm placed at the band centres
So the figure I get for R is 0.06 mag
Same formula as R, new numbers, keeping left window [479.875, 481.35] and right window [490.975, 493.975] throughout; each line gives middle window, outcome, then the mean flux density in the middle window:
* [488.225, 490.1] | -0.01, 28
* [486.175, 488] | 0.11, 25.2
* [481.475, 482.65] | -0.02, 28.9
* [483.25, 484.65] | 0.02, 27.7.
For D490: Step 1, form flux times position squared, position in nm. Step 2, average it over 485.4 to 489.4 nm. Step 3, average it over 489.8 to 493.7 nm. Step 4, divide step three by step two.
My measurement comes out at 1.1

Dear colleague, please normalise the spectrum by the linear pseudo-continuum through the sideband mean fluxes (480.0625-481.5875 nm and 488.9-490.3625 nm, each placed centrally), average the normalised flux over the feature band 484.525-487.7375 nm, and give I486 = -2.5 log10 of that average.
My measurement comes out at 0.13 mag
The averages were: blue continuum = 28.4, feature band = 25.1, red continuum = 28.5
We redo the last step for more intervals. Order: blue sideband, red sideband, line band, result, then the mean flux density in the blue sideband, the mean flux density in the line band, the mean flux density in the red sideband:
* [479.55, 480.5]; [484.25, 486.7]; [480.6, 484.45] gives -0.05 mag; 28.7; 28.2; 25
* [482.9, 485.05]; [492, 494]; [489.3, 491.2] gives -0.03 mag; 27.6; 28.3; 27.6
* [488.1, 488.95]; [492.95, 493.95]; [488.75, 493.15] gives -0.01 mag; 27.4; 27.9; 27.6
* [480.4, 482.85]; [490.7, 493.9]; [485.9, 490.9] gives 0.05 mag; 28.6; 26.6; 27.5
